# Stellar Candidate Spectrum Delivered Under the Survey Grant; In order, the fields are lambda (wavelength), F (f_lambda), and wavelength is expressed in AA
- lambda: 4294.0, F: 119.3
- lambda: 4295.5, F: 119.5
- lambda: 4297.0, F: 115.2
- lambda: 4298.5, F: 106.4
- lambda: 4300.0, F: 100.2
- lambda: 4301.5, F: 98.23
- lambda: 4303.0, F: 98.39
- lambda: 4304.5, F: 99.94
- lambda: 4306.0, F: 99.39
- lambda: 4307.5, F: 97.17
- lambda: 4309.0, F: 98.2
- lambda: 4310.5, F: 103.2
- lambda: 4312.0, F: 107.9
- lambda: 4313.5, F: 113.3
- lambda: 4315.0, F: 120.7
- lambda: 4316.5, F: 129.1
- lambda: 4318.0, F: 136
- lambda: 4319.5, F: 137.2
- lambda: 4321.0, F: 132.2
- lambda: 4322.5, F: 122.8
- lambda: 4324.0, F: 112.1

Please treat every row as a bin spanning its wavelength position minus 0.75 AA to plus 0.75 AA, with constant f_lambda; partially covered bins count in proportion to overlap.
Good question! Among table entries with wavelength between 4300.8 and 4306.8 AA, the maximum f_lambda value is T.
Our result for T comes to 99.94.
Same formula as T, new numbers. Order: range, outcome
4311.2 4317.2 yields 129.1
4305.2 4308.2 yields 99.39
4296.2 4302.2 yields 115.2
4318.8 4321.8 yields 137.2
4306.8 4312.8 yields 107.9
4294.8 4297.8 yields 119.5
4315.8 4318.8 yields 136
